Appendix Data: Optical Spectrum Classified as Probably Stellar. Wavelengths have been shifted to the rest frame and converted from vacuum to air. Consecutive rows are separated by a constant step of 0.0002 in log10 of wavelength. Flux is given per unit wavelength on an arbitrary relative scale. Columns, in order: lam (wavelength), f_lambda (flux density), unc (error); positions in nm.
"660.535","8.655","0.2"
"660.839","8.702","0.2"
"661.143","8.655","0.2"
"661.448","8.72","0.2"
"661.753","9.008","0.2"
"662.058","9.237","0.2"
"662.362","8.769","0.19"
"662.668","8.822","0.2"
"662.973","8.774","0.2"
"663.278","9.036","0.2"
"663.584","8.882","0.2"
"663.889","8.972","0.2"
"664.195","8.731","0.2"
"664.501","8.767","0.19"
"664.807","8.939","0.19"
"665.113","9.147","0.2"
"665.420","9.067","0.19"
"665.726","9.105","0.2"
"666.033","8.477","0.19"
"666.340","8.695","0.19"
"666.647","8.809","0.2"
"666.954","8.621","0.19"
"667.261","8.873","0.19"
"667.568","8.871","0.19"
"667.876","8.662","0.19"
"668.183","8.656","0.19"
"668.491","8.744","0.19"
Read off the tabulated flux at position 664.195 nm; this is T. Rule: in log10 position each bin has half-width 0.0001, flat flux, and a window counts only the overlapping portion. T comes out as 8.731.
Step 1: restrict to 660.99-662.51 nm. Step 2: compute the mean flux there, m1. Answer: 8.88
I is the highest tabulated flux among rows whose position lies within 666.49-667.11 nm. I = 8.809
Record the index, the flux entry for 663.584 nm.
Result 8.882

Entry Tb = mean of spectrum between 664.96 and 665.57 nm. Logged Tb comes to 9.1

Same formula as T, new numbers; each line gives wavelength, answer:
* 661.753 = 9.008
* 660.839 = 8.702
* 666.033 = 8.477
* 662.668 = 8.822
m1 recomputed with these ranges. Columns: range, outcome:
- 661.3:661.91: 8.86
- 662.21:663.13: 8.79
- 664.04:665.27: 8.89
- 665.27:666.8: 8.83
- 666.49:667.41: 8.77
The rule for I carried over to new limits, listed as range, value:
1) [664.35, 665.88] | 9.147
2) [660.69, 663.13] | 9.237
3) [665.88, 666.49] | 8.695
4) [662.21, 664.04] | 9.036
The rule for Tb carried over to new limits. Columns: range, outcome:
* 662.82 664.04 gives 8.92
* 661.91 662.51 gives 9.02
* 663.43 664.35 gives 8.86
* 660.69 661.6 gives 8.69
